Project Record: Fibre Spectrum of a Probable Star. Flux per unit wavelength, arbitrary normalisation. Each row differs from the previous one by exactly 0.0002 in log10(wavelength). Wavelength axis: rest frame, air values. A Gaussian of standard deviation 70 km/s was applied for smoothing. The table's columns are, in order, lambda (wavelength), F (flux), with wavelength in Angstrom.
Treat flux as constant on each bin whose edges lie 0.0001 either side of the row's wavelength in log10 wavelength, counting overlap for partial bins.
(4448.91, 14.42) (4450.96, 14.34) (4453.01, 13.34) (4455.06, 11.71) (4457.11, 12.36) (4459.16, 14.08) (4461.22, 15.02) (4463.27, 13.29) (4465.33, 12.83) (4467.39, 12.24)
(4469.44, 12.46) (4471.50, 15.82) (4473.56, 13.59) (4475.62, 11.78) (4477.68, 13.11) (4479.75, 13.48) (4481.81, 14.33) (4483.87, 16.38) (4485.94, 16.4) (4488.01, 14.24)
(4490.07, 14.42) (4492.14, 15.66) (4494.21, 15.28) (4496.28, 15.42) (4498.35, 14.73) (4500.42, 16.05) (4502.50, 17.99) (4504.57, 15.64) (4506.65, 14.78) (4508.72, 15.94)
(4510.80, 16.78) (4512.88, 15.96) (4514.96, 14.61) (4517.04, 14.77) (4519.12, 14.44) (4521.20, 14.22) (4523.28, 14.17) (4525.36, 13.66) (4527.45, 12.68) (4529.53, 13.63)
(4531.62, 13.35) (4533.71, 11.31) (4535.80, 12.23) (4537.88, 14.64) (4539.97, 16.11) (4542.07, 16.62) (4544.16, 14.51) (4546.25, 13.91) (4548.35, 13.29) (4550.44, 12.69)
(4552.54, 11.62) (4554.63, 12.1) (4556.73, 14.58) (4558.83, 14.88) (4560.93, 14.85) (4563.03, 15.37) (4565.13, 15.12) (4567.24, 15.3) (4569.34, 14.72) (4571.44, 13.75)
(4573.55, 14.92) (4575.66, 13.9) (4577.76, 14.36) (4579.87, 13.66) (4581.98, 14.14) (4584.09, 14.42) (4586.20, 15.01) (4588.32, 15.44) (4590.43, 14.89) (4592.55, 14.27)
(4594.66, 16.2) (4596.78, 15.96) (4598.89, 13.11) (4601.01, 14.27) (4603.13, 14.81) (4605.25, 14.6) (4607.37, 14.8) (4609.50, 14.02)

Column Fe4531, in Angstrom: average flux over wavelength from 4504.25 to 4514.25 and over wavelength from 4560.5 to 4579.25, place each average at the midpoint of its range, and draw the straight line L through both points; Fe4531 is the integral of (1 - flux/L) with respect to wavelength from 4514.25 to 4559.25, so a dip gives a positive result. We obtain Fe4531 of 4.4 Angstrom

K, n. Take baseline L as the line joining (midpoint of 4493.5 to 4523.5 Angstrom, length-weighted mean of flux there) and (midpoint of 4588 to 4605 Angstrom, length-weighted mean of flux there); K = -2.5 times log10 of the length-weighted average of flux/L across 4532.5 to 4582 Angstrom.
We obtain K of 0.073 mag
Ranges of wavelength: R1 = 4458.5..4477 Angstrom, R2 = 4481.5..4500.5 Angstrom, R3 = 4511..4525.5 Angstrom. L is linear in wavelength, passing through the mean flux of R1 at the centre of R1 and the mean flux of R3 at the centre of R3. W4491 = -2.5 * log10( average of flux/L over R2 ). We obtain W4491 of -0.09 mag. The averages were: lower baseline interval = 13.4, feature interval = 15.3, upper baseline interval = 14.7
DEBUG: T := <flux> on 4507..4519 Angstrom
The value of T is 15.5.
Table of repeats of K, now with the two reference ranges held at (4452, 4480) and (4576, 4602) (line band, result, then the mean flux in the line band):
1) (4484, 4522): -0.13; 15.4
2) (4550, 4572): 0.01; 14.1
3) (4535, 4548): -0.04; 14.6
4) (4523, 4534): 0.06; 13.2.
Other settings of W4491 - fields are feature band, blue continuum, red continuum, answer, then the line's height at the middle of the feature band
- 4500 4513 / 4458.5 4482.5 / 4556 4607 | -0.167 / 13.9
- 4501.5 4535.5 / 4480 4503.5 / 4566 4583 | 0.041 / 15.1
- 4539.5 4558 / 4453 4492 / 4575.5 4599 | 0.040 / 14.4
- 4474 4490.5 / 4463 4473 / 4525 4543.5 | -0.062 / 13.4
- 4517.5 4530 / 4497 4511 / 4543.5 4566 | 0.095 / 15.1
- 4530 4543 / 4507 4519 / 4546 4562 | 0.024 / 14.3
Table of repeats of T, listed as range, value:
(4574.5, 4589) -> 14.4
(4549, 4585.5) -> 14.1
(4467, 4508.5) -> 14.8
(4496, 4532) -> 15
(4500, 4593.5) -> 14.5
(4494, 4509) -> 15.7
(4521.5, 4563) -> 13.8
